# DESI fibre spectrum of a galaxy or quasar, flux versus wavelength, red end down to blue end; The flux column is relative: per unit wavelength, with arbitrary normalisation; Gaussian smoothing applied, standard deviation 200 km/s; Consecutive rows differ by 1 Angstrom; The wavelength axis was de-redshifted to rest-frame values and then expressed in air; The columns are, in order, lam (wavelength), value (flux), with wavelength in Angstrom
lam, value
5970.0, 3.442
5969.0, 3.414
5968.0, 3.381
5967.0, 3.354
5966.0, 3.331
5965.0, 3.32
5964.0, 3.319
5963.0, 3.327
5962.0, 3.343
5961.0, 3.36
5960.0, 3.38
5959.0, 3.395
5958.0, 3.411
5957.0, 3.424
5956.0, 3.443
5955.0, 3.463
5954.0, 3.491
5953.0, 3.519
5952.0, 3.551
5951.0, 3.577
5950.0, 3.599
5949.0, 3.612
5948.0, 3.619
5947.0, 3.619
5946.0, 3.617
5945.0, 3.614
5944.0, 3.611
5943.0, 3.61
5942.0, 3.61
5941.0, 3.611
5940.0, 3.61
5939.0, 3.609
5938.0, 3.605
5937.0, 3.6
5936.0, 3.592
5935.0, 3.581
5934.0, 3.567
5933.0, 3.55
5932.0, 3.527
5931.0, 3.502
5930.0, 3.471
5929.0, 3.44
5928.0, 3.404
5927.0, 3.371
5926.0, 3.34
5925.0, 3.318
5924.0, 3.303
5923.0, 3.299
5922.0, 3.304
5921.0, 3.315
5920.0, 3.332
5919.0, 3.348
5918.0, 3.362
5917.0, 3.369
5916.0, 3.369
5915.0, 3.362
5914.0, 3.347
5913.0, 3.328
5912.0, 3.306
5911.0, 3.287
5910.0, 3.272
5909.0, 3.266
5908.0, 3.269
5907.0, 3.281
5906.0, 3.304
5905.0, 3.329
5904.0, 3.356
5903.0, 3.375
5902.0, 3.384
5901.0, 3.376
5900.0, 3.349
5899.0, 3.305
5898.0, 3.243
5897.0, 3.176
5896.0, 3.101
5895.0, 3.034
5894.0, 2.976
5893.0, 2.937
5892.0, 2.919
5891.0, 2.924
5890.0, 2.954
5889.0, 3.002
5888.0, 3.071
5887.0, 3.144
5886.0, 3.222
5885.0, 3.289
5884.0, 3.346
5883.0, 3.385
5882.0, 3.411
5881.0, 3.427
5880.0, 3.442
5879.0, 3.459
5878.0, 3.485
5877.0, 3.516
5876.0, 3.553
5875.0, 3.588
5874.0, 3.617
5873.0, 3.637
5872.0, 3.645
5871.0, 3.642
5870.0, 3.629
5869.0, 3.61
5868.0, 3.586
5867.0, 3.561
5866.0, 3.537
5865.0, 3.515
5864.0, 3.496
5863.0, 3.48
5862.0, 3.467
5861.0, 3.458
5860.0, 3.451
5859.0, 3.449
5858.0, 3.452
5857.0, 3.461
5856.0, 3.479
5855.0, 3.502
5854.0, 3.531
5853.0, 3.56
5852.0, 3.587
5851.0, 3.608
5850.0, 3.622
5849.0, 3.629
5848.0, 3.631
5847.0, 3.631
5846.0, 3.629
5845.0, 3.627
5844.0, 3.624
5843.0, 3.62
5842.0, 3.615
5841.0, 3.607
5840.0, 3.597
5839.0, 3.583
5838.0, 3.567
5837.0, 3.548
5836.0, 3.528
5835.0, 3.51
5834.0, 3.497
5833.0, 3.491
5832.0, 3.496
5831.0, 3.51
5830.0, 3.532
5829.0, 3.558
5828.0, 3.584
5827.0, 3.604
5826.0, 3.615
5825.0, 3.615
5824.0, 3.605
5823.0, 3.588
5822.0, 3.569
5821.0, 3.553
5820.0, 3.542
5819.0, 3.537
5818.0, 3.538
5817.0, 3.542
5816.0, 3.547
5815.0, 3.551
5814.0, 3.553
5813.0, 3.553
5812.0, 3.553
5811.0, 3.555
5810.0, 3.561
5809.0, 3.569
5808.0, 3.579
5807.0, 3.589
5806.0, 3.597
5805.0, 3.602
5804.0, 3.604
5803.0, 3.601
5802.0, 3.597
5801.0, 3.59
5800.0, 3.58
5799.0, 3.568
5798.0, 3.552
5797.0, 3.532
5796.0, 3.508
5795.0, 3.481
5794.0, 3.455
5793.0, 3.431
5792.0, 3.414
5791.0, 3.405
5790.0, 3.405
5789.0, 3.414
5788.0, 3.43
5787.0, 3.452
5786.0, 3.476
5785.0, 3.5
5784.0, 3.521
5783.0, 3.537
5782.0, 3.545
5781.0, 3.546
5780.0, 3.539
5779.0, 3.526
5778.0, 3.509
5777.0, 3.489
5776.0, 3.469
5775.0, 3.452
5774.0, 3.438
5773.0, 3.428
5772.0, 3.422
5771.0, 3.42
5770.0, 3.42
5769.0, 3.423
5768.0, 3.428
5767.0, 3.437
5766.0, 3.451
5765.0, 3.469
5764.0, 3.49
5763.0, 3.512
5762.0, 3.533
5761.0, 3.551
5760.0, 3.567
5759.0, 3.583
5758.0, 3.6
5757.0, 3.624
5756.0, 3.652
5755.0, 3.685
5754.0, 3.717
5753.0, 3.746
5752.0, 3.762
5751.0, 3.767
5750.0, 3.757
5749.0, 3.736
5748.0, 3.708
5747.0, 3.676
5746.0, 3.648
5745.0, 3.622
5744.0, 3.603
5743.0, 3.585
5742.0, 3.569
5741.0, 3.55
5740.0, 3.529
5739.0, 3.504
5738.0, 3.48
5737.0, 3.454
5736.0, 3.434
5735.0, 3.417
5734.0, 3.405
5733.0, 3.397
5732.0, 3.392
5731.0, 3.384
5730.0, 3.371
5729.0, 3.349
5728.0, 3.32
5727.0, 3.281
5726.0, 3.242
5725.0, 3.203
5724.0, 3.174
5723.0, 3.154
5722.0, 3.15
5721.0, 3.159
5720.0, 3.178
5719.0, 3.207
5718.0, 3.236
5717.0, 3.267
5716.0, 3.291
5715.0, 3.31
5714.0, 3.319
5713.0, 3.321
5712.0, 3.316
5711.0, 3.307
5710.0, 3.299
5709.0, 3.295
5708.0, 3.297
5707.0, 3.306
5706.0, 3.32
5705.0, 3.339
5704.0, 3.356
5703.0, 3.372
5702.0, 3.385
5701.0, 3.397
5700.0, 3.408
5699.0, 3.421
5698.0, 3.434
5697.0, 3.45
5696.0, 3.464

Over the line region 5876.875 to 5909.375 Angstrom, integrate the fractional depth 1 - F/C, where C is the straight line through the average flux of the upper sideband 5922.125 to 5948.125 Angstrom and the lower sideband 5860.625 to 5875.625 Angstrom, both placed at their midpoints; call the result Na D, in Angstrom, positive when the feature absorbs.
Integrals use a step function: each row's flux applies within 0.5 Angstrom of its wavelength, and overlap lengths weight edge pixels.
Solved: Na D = 2.8 Angstrom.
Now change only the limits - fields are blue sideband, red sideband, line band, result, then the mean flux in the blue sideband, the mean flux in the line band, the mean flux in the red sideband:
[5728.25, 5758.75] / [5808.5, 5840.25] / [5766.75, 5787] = 0.49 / 3.57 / 3.48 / 3.55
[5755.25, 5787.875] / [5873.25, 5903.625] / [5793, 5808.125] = -0.50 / 3.5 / 3.56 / 3.27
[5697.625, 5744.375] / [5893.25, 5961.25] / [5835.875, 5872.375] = -1.83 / 3.35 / 3.56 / 3.41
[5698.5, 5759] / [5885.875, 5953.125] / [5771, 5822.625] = -1.68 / 3.43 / 3.52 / 3.37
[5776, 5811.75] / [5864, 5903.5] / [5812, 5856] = -1.63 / 3.52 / 3.57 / 3.34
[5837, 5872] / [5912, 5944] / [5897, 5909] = 0.59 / 3.56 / 3.32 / 3.45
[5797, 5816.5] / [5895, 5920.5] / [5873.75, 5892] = 0.35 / 3.57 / 3.31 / 3.31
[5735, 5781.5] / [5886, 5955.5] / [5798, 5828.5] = -0.72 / 3.55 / 3.57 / 3.37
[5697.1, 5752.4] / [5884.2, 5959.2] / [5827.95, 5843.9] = -0.79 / 3.4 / 3.55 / 3.37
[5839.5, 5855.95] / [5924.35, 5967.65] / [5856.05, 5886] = 0.63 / 3.6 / 3.5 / 3.49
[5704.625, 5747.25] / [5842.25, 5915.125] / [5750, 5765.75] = -1.16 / 3.36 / 3.62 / 3.4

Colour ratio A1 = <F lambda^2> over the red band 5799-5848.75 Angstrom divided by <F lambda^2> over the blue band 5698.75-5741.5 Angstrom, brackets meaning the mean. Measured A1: 1.11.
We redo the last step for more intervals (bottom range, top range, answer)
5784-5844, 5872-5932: 0.96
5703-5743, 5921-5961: 1.13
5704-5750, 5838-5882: 1.10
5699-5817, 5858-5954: 1.03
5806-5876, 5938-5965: 1.02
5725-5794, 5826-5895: 1.02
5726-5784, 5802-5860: 1.04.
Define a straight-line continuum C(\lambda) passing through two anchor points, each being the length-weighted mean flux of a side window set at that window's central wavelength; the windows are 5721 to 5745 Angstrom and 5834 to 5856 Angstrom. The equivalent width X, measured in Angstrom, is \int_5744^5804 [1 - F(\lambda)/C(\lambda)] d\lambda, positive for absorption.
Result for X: -1.39 Angstrom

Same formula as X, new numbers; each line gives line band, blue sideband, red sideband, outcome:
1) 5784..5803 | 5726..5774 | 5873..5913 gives -0.2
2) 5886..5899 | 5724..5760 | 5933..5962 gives 1.8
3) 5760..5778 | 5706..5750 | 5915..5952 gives -0.3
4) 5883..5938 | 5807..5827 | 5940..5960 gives 3.9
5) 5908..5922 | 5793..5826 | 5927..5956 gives 0.9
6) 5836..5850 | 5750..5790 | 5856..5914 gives -0.8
